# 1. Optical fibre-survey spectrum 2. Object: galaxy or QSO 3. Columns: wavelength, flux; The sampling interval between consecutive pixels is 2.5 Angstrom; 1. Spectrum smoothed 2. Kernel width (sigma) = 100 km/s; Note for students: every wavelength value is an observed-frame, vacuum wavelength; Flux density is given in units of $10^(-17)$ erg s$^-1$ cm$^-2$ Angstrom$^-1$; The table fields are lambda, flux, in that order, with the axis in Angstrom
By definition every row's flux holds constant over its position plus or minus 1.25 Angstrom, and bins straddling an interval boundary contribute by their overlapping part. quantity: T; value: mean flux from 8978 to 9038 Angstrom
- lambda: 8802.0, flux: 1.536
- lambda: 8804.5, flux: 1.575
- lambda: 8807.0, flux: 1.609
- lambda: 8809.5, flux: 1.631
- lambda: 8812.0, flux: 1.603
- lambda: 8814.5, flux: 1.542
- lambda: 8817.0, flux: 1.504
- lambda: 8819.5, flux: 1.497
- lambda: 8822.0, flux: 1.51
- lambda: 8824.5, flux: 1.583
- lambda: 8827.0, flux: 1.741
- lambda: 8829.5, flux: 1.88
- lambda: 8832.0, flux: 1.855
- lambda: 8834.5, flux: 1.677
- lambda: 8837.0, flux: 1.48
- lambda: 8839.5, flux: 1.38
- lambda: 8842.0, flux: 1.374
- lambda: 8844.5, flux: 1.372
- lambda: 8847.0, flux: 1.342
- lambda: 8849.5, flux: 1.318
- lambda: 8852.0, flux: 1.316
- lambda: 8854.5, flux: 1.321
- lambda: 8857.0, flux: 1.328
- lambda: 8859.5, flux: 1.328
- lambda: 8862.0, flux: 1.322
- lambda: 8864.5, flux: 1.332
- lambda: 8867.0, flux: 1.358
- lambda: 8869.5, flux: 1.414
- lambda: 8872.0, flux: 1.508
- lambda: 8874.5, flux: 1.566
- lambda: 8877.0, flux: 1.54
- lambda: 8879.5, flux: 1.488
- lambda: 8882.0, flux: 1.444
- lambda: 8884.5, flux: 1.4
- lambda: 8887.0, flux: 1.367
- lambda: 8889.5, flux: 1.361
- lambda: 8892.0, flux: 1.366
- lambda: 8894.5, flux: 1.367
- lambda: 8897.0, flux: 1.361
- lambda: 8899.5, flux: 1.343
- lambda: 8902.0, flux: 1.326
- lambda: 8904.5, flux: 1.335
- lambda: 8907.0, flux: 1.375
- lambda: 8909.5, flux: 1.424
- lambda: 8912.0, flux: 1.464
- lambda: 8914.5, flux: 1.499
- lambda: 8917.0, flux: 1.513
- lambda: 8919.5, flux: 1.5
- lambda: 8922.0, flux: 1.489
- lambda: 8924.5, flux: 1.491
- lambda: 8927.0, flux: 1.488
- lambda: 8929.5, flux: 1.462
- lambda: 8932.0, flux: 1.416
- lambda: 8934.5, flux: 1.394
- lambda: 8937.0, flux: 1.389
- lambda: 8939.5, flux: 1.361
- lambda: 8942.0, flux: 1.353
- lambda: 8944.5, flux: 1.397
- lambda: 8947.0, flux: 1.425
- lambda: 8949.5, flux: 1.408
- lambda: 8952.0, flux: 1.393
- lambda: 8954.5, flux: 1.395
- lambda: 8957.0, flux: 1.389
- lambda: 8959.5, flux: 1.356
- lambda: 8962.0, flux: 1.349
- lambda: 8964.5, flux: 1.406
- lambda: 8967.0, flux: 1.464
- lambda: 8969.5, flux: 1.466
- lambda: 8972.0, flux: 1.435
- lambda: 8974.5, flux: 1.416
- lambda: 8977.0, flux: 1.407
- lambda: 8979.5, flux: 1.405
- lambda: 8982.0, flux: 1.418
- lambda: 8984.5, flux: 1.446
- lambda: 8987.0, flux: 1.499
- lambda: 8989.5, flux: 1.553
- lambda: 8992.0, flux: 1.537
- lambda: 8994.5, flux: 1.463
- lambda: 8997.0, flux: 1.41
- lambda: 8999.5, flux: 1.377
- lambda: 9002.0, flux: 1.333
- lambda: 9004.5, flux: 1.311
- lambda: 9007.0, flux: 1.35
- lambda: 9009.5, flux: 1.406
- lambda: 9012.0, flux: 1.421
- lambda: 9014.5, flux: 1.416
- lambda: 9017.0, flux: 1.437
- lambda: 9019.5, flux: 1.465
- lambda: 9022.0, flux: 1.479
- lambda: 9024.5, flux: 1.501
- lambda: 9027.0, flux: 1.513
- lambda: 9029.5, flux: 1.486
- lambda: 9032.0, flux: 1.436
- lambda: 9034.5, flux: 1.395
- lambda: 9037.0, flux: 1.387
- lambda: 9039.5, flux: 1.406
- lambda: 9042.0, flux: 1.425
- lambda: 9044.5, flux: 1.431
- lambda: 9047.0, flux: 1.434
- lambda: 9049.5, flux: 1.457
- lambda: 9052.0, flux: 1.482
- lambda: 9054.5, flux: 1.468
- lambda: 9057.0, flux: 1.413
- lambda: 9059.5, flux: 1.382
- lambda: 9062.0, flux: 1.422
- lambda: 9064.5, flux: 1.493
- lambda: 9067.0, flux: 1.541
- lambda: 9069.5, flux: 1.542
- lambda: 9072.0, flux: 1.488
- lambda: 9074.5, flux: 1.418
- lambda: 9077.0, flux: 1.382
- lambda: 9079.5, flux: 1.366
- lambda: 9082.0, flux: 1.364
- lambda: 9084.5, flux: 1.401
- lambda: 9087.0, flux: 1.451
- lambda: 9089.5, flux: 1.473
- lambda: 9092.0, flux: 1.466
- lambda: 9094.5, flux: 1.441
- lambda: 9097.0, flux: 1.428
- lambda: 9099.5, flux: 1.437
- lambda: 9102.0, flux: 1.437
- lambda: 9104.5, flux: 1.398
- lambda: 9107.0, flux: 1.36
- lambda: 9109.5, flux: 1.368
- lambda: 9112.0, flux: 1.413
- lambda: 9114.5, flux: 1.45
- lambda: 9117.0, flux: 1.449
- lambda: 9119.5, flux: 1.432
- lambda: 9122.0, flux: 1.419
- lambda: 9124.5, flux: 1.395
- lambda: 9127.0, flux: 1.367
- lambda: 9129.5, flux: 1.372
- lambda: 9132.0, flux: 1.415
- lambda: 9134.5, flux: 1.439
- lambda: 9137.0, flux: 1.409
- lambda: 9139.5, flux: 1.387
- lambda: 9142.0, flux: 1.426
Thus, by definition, 1.44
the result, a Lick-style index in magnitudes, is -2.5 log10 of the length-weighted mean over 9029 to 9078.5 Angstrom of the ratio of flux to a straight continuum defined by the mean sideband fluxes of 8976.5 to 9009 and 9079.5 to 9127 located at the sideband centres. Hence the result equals -0.02 mag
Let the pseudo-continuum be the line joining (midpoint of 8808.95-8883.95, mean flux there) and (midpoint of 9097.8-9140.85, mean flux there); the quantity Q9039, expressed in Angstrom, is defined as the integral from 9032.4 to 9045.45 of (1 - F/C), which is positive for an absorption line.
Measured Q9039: 0.2 Angstrom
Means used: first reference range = 1.48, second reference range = 1.41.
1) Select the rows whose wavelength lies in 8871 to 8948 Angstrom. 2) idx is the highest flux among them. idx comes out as 1.566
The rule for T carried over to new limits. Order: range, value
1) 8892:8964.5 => 1.41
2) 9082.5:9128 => 1.42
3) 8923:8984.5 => 1.41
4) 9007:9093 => 1.44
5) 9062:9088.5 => 1.44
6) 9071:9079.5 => 1.42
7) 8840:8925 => 1.4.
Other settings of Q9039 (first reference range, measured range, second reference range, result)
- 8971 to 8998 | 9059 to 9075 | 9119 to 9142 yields -0.6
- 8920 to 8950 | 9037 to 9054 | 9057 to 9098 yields 0.0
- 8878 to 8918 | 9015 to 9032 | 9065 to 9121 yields -0.6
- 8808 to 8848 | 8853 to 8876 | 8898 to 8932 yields 1.9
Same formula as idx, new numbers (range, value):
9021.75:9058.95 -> 1.513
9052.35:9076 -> 1.542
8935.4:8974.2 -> 1.466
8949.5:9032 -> 1.553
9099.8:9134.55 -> 1.45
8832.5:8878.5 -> 1.677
